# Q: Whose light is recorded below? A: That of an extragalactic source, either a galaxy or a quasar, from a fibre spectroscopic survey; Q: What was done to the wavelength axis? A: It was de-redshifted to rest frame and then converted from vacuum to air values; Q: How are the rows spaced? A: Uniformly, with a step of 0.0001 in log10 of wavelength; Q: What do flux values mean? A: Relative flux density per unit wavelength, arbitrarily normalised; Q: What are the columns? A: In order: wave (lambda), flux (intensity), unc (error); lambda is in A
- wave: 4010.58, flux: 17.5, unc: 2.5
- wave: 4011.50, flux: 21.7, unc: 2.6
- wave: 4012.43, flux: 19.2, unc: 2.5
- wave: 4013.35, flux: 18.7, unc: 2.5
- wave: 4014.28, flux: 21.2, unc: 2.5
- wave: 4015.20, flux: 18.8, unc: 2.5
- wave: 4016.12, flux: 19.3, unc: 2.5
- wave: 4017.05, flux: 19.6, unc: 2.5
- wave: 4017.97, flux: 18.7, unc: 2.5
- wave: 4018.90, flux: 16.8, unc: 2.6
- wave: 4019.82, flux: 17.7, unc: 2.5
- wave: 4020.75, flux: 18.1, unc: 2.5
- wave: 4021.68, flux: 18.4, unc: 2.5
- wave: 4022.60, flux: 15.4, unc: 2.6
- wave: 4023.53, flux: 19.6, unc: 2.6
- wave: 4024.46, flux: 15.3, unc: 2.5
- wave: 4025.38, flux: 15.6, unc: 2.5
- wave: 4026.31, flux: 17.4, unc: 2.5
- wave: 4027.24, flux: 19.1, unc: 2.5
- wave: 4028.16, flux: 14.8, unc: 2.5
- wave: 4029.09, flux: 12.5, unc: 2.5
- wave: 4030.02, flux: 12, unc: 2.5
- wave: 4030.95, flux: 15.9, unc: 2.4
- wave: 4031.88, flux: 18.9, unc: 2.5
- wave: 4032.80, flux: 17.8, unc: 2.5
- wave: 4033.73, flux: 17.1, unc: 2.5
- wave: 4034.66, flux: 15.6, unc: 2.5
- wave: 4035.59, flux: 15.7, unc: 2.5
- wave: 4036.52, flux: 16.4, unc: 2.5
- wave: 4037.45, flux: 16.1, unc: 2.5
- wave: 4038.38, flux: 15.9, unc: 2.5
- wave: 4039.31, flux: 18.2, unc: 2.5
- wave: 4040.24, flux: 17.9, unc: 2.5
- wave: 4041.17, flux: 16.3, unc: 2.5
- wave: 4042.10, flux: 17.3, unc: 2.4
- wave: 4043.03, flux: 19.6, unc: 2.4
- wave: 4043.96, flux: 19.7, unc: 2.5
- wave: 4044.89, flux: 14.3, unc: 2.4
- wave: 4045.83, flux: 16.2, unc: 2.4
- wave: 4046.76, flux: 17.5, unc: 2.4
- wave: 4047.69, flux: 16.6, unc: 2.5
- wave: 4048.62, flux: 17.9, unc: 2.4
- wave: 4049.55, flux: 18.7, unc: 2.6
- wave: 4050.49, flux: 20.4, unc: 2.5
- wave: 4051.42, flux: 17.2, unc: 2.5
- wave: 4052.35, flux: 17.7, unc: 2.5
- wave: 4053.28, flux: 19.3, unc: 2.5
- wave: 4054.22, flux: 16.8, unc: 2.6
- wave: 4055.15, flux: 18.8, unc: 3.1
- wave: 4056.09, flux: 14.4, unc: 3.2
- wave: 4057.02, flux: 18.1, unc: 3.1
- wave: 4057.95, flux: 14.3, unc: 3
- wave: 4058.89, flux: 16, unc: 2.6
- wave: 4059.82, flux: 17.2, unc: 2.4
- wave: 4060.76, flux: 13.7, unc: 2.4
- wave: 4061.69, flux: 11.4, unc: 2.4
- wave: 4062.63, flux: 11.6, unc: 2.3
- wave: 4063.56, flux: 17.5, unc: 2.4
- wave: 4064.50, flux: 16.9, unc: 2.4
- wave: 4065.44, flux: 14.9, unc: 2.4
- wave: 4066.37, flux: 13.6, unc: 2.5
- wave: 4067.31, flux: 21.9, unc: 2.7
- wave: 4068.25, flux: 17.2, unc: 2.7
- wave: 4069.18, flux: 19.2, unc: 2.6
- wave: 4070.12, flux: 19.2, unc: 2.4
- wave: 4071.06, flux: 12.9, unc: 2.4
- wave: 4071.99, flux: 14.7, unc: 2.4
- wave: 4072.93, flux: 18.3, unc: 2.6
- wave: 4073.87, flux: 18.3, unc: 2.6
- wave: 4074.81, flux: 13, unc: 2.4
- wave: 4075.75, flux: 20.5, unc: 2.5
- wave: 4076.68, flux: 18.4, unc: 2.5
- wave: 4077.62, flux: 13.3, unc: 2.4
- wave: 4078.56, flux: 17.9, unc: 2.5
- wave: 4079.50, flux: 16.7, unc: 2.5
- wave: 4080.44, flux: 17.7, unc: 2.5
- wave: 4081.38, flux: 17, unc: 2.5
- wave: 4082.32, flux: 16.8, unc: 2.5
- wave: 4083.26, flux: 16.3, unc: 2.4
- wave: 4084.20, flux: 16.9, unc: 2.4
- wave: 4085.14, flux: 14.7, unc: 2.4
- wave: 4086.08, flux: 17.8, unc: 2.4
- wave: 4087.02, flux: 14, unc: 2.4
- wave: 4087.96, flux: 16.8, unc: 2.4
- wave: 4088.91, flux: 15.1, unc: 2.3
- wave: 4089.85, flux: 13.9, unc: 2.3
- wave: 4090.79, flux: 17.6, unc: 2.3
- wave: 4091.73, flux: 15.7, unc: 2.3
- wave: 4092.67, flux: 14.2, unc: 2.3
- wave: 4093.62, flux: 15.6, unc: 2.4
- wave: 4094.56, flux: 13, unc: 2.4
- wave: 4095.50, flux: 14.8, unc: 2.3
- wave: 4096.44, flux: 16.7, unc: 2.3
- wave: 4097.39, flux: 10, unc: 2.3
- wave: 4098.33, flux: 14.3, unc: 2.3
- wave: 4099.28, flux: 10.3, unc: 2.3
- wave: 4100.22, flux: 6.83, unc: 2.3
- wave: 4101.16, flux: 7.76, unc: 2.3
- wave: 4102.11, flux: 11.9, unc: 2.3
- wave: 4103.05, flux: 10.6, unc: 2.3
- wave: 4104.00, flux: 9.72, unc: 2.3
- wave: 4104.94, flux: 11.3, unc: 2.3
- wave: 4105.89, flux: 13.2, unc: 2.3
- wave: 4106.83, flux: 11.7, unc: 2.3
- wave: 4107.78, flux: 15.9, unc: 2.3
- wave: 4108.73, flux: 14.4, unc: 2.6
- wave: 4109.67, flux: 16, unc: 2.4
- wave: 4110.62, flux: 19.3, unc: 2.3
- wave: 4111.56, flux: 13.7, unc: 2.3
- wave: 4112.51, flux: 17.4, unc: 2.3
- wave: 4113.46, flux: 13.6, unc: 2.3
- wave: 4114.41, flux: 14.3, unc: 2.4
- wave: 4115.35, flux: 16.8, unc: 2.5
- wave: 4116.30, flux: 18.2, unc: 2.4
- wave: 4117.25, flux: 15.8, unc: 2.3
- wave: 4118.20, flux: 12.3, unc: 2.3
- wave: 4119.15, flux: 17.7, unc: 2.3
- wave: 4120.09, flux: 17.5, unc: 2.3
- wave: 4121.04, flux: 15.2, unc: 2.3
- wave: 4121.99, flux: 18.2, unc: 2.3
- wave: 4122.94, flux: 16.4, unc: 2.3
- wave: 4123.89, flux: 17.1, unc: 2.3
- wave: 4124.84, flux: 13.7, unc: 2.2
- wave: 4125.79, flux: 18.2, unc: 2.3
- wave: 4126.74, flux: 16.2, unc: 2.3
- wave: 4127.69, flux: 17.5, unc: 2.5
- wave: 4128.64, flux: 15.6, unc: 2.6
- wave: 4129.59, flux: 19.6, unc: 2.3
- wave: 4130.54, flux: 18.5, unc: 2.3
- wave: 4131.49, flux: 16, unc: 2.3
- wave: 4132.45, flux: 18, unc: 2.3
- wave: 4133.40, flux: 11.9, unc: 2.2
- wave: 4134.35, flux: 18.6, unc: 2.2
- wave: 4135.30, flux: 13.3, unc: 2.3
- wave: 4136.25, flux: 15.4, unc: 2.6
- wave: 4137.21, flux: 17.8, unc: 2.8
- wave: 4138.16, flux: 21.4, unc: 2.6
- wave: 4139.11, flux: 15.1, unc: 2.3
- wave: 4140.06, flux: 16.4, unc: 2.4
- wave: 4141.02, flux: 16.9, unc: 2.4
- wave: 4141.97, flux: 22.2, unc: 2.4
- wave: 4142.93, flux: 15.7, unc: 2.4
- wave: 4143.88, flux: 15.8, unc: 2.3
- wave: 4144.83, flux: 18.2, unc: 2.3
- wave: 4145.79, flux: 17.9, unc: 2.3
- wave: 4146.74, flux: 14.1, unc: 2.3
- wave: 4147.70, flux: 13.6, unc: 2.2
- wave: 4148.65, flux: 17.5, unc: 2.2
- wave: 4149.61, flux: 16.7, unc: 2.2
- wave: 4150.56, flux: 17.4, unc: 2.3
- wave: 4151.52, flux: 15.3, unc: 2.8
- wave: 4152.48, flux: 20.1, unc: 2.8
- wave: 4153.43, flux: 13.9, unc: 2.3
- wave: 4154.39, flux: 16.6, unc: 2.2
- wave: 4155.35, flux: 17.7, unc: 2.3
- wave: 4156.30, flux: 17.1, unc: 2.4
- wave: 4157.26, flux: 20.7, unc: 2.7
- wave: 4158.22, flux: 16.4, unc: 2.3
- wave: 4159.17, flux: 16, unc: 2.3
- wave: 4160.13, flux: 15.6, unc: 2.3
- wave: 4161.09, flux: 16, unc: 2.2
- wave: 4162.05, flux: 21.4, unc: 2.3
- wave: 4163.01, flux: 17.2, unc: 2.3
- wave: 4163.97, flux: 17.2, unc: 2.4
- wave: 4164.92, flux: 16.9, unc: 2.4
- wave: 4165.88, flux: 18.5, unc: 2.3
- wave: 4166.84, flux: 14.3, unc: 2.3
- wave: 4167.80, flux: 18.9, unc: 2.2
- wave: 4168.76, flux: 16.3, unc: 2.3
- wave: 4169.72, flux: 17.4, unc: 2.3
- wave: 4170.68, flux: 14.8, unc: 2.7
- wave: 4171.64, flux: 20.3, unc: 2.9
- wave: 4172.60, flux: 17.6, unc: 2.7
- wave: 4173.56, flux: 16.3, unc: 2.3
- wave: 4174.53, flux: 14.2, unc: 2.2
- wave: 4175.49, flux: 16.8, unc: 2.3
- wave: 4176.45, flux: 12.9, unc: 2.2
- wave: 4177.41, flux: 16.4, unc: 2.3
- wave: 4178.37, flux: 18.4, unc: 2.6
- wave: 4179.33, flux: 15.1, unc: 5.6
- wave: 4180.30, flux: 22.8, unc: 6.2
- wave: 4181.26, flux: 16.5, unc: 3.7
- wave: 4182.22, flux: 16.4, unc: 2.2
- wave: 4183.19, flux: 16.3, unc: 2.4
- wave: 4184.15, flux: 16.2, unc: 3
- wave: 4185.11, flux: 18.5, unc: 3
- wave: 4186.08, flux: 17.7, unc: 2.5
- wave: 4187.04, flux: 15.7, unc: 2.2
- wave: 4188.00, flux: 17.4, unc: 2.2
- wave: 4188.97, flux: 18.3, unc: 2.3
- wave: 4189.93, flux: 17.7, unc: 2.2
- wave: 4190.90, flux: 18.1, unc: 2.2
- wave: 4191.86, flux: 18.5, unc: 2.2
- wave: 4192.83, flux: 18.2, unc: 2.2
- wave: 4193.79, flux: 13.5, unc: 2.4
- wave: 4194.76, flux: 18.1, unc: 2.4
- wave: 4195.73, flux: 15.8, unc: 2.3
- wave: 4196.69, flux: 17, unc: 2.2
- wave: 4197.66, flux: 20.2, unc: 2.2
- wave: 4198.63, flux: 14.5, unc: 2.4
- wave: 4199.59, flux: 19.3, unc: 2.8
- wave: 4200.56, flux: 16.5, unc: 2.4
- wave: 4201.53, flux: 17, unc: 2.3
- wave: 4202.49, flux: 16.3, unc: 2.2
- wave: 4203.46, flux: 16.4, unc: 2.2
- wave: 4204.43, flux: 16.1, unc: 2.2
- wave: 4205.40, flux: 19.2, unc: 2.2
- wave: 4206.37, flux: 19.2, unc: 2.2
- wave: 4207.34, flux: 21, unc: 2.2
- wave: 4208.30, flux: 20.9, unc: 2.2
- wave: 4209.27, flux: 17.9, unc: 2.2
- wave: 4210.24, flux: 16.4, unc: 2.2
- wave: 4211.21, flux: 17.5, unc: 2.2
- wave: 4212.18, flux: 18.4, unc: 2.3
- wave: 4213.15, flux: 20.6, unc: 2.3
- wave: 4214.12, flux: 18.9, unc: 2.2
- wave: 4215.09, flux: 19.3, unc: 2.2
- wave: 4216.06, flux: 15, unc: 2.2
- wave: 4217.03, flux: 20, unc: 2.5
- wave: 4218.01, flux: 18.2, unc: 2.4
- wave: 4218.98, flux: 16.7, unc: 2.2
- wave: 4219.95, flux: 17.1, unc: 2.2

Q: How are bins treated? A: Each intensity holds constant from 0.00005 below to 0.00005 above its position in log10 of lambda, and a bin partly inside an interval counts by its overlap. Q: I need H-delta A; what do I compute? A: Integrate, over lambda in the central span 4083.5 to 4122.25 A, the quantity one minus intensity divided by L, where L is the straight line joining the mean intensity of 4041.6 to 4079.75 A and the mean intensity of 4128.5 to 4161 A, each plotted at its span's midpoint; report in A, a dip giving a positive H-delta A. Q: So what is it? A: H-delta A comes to 5.6 A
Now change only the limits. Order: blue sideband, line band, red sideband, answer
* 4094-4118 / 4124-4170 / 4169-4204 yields -5.0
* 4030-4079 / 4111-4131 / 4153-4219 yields 0.8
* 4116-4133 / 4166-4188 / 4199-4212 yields 0.9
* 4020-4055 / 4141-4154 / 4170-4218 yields 0.4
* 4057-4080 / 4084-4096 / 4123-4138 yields 0.7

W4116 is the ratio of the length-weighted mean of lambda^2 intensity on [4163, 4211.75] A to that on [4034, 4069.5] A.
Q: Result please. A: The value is 1.1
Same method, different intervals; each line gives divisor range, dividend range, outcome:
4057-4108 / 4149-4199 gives 1.19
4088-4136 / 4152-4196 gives 1.19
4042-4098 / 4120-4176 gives 1.07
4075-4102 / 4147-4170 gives 1.18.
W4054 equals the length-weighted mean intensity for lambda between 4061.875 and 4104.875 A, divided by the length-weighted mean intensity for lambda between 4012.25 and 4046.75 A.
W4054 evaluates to 0.88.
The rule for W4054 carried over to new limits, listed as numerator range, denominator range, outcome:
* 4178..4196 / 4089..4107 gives 1.37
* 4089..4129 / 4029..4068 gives 0.88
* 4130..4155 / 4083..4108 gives 1.24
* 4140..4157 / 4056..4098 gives 1.06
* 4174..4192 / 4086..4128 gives 1.17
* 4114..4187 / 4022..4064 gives 1.02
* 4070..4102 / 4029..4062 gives 0.90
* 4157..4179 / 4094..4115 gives 1.30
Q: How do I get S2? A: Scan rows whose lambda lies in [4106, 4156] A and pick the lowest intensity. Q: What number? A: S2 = 11.7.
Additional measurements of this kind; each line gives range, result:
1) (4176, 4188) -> 12.9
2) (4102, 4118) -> 9.72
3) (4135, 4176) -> 13.3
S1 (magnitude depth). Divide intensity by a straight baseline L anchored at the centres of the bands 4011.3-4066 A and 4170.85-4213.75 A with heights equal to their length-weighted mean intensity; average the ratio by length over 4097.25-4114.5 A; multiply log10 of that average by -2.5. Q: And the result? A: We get 0.324 mag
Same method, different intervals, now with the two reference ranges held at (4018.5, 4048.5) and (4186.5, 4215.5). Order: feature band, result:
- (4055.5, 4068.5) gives 0.09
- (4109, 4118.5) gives 0.10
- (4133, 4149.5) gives 0.05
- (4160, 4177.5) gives 0.05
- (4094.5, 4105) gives 0.45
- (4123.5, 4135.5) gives 0.05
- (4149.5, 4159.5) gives 0.02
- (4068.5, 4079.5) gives 0.01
